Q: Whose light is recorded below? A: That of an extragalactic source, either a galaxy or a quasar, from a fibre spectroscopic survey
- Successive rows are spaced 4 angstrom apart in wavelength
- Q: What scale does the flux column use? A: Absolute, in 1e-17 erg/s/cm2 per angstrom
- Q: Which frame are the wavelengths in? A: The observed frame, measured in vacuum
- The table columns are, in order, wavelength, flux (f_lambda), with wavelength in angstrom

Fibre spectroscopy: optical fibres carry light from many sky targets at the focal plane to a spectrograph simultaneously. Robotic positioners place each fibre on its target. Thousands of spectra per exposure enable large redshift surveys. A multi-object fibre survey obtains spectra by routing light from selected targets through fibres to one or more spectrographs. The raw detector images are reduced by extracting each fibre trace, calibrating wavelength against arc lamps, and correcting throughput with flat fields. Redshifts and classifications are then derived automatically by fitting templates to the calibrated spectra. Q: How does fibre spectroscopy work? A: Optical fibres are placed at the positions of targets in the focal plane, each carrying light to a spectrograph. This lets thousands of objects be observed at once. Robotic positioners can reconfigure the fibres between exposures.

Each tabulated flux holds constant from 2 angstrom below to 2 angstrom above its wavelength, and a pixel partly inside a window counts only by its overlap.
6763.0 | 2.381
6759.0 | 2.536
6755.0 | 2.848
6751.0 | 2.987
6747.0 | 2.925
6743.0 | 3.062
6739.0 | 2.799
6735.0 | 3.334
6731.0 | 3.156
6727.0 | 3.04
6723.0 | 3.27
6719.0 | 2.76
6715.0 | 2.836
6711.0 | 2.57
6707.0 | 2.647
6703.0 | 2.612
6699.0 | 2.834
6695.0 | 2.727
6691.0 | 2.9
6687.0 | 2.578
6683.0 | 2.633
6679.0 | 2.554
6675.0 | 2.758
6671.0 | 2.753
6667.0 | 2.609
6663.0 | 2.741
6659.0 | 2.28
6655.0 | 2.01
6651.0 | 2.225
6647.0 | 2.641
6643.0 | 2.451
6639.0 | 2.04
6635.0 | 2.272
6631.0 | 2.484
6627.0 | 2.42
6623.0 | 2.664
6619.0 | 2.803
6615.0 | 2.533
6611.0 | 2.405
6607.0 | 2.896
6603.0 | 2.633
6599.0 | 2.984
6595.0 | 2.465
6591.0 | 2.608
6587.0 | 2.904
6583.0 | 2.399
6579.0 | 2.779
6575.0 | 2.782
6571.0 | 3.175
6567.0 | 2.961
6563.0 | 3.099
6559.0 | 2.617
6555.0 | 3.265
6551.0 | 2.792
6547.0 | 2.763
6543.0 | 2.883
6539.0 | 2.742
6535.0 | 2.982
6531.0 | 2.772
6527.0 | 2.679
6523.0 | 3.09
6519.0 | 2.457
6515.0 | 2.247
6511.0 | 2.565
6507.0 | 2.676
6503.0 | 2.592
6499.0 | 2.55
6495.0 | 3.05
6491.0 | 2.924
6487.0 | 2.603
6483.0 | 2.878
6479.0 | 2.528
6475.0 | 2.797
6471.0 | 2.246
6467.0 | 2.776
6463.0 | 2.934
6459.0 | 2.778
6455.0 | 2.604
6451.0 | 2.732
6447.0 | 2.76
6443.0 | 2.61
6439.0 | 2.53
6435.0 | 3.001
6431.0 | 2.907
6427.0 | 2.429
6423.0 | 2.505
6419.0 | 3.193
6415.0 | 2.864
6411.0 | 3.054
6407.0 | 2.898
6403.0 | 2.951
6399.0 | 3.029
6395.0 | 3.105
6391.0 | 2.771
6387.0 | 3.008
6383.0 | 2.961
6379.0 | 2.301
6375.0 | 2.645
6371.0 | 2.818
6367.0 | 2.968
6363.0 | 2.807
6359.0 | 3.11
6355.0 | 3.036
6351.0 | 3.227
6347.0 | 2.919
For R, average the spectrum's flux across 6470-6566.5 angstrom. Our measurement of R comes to 2.75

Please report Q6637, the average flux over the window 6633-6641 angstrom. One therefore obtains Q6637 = 2.16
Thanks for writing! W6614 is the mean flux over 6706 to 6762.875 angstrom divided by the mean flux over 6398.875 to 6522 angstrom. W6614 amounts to 1.1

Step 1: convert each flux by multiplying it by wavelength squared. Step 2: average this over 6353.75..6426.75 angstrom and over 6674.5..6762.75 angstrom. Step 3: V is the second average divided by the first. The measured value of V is 1.09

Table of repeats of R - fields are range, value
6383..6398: 2.97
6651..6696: 2.58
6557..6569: 2.89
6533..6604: 2.83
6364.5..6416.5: 2.87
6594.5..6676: 2.53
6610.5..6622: 2.61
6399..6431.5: 2.86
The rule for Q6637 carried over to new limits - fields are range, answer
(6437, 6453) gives 2.66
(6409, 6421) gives 3.04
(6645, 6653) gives 2.43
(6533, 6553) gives 2.83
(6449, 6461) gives 2.7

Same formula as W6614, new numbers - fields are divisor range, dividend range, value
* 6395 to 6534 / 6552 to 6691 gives 0.96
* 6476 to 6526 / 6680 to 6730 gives 1.04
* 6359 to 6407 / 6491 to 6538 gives 0.95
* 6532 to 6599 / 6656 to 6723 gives 0.95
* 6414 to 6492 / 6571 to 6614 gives 0.99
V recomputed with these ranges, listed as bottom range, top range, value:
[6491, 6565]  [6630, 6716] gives 0.96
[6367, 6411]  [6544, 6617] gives 1.03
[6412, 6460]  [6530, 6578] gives 1.10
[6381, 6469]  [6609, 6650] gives 0.93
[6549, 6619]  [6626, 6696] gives 0.92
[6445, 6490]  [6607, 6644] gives 0.96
